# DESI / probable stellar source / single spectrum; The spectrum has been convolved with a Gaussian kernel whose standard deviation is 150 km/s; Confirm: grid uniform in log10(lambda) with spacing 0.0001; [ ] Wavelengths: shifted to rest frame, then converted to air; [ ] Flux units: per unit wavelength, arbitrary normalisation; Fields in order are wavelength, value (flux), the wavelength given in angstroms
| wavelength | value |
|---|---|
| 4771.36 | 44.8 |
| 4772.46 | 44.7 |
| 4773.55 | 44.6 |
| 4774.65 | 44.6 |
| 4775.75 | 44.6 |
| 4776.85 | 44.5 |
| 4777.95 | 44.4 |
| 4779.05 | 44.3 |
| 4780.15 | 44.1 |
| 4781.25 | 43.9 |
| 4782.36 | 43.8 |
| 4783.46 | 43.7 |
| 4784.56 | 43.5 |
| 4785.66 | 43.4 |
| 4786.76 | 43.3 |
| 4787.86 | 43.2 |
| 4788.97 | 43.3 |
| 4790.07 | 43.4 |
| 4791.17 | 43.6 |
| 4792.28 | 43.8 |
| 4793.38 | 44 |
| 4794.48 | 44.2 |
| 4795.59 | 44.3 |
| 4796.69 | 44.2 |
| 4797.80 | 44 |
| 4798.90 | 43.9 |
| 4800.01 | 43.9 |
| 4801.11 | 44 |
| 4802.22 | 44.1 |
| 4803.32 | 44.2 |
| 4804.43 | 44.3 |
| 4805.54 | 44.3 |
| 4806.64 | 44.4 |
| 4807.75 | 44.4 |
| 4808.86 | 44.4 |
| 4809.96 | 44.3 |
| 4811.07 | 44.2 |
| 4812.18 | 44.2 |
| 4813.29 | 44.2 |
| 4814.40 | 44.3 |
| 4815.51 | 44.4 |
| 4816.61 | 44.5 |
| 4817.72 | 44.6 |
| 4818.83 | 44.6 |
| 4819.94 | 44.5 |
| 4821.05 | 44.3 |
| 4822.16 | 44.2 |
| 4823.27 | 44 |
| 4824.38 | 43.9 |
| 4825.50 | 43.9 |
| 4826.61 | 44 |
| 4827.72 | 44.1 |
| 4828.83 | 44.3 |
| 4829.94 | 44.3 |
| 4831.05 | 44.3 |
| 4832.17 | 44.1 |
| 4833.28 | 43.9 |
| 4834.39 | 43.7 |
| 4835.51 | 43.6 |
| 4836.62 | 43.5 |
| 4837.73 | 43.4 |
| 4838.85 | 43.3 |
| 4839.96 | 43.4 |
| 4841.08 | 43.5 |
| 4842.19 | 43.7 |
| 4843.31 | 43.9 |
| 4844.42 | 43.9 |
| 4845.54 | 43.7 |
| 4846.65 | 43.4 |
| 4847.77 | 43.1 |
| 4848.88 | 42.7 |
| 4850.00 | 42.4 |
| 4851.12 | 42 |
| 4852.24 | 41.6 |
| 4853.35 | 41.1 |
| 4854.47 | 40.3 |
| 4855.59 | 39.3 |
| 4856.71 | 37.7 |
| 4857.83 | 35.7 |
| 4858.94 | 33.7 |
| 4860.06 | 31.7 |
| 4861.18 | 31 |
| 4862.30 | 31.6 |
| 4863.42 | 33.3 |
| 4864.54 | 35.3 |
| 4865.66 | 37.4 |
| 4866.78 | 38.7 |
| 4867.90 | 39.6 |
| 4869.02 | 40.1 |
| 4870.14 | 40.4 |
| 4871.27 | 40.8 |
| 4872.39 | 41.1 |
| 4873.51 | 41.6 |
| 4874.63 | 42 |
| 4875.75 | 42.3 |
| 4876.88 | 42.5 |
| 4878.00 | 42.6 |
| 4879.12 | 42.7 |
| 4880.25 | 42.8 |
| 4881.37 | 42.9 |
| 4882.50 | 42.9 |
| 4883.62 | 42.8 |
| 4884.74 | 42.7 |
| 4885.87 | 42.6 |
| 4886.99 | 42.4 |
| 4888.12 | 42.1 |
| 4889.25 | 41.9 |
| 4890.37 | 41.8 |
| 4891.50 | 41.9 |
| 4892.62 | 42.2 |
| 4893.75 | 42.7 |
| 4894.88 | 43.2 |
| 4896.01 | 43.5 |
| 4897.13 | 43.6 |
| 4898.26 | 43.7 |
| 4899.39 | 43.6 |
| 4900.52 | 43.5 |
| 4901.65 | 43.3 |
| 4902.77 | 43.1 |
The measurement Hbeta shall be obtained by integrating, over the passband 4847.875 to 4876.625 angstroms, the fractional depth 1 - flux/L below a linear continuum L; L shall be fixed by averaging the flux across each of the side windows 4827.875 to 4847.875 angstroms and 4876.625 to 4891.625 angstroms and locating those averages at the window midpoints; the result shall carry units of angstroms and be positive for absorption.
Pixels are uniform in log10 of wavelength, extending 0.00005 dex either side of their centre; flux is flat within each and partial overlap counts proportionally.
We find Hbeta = 3.0 angstroms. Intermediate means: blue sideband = 43.7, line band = 38.6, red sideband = 42.5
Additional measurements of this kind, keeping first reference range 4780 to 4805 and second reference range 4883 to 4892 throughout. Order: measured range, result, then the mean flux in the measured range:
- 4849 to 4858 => 0.5 angstroms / 40.3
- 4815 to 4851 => -0.5 angstroms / 43.8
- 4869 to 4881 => 0.2 angstroms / 41.8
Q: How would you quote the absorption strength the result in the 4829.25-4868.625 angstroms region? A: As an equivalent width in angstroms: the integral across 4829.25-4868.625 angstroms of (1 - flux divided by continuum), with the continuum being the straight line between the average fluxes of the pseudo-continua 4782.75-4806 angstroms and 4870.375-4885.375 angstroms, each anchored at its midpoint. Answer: 2.1 angstroms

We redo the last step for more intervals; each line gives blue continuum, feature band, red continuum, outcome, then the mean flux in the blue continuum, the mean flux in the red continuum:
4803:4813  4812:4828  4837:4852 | -0.1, 44.3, 43.2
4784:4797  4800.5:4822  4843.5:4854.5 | -0.5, 43.7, 42.6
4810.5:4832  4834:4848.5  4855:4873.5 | -1.0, 44.2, 36.9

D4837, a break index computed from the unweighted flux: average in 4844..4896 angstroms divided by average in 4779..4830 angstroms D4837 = 0.92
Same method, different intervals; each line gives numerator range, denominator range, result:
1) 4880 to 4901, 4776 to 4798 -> 0.98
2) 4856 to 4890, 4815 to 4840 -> 0.90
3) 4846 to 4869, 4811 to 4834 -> 0.86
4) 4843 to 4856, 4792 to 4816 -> 0.96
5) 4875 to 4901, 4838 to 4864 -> 1.07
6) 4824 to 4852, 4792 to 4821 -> 0.98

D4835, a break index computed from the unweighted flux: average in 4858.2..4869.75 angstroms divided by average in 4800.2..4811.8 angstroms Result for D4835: 0.8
